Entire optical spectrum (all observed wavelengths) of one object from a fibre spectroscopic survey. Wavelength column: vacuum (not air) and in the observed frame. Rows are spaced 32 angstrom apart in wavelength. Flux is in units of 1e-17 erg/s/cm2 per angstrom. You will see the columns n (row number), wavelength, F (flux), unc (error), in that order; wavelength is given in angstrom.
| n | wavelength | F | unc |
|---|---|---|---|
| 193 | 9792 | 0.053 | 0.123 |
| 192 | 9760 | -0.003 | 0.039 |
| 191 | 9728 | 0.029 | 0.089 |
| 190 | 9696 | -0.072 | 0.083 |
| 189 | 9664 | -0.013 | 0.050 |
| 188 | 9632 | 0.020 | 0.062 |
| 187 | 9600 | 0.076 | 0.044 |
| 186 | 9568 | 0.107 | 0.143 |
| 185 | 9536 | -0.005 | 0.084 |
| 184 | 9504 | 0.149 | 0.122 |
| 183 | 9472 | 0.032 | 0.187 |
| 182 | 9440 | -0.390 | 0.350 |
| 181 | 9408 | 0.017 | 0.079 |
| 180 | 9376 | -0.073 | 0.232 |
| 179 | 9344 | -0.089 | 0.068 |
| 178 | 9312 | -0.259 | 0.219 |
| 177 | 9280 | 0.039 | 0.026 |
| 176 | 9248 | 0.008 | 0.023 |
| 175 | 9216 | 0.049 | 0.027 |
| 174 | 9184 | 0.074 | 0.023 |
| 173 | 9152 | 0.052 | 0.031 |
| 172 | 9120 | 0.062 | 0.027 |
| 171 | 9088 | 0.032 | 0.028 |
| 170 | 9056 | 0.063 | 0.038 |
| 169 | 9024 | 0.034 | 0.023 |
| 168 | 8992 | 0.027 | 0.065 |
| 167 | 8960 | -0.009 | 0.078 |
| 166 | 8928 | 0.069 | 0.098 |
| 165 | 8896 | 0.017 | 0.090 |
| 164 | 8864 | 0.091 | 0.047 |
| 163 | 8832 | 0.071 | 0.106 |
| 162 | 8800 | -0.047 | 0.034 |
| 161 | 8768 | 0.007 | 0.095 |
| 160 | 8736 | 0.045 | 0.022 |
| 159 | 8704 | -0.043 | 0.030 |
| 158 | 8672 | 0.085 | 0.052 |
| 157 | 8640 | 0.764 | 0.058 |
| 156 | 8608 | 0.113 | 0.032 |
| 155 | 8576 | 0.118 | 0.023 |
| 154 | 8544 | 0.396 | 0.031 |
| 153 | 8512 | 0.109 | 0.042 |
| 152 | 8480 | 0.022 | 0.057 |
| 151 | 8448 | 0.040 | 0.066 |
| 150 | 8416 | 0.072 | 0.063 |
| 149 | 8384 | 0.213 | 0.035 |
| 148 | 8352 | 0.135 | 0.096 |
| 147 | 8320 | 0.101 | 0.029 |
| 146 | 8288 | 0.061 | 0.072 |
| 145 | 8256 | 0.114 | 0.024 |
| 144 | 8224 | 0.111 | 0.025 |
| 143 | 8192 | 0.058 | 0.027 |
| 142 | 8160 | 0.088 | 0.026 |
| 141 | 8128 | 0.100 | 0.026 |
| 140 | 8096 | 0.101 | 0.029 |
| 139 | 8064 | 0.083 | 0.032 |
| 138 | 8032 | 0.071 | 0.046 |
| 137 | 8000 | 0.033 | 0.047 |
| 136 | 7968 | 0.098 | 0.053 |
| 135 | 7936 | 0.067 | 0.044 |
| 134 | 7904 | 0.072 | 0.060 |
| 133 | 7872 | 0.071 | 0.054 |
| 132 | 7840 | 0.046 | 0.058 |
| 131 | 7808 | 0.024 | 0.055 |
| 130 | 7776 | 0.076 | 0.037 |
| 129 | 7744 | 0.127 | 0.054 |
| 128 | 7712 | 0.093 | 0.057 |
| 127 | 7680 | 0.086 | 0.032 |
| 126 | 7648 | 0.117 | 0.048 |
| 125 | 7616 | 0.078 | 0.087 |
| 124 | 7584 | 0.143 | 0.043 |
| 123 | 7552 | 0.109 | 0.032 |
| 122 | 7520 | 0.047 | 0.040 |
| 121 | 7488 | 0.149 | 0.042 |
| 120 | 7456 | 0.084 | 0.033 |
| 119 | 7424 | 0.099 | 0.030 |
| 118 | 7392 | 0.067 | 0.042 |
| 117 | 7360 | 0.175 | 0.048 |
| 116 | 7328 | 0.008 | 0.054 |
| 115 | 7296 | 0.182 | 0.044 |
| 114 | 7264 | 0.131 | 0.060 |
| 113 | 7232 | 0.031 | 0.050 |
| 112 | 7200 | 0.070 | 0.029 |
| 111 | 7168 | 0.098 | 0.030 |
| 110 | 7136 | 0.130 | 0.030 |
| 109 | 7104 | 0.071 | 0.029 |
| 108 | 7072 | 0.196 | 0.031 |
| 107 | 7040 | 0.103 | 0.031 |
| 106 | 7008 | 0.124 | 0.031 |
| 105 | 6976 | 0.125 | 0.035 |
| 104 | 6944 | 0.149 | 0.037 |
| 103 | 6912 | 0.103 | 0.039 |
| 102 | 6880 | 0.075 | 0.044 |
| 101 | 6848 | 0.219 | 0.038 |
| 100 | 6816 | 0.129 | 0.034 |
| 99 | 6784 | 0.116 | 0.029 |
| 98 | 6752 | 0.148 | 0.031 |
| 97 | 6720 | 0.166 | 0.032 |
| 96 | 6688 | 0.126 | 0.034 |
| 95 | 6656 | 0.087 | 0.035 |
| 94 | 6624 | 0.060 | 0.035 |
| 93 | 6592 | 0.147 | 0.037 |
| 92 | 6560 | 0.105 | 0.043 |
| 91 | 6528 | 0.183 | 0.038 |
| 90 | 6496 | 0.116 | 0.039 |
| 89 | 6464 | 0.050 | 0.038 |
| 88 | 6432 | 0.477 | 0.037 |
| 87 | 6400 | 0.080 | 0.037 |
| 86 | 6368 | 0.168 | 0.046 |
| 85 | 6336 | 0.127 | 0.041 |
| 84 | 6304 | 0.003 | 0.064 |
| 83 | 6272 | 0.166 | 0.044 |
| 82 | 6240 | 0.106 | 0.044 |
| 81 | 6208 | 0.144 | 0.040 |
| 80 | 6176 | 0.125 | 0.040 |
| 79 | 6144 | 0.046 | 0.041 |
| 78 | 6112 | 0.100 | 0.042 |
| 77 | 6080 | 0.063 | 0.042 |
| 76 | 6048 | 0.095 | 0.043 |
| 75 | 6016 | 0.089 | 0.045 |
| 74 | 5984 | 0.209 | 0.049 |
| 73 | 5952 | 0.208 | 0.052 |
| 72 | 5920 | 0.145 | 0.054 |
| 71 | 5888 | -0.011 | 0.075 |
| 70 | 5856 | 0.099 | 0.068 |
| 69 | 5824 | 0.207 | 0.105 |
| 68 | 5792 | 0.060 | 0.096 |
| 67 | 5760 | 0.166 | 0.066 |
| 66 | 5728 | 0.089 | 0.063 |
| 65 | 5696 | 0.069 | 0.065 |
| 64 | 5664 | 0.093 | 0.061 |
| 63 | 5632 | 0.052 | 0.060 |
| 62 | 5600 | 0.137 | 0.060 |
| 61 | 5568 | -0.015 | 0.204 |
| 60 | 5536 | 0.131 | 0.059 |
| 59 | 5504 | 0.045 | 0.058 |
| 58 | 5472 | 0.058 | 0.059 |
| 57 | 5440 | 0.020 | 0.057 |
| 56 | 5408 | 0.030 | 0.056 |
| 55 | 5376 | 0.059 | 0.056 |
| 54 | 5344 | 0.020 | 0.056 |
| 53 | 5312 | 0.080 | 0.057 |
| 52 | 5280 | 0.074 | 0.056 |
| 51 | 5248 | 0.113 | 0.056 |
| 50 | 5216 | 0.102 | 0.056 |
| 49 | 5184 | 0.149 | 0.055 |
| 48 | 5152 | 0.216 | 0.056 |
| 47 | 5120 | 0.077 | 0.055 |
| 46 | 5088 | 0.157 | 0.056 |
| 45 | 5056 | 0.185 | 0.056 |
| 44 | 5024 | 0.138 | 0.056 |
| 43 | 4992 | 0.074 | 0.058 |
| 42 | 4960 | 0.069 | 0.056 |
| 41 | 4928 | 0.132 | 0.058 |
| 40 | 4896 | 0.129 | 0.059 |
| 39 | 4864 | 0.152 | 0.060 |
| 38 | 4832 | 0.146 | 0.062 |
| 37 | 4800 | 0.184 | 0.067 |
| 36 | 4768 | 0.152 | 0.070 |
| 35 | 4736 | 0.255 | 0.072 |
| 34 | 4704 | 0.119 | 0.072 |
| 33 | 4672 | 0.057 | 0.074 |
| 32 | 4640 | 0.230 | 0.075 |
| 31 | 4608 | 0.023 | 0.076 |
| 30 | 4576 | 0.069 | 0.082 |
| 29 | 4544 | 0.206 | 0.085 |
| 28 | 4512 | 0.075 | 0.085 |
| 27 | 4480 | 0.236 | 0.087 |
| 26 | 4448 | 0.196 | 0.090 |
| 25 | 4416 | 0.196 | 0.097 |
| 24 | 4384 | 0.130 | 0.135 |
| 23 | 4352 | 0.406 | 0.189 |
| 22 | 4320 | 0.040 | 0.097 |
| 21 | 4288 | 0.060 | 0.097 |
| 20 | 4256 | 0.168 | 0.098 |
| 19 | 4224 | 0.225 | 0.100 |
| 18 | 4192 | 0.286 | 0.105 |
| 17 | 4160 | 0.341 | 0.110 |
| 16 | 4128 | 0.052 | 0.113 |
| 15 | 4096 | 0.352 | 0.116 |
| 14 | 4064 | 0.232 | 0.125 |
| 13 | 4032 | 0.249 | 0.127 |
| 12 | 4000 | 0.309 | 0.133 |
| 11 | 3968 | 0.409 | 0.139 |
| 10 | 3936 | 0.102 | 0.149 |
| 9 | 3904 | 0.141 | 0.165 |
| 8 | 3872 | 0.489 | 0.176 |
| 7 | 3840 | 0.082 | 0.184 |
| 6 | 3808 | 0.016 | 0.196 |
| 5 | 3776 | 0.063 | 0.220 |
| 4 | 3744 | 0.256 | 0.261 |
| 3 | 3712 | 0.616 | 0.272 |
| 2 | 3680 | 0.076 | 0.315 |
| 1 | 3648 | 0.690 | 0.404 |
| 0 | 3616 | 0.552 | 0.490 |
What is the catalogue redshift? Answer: 0.723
